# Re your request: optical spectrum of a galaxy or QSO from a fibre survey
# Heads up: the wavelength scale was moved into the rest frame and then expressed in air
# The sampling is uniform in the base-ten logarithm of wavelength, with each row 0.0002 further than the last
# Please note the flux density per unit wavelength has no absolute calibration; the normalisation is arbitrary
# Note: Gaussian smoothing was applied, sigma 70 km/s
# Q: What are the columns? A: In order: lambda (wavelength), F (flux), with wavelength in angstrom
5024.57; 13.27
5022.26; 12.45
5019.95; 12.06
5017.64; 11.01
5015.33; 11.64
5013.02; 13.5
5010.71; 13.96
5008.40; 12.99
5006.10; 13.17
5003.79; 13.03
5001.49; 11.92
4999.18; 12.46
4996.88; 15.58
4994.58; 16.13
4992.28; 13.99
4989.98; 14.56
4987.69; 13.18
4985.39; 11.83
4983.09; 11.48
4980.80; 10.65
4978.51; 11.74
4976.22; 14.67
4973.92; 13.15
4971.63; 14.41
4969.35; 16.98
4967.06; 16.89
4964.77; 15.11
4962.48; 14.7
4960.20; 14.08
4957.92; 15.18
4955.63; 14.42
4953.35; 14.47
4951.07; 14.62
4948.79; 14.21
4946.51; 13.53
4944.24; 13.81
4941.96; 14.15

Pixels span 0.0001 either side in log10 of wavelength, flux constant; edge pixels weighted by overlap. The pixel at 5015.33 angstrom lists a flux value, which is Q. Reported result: 11.64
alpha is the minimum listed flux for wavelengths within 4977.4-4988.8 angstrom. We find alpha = 10.65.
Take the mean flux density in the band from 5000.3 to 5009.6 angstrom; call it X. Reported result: 12.8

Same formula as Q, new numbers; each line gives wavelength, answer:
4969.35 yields 16.98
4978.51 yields 11.74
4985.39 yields 11.83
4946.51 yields 13.53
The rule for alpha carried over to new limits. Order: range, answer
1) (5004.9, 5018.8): 11.01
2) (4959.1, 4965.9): 14.08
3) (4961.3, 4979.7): 11.74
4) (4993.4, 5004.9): 11.92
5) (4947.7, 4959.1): 14.21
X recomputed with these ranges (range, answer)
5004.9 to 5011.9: 13.4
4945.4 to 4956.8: 14.2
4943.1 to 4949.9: 13.9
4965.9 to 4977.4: 15.2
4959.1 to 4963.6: 14.4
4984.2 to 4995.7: 13.9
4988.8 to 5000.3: 14.6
